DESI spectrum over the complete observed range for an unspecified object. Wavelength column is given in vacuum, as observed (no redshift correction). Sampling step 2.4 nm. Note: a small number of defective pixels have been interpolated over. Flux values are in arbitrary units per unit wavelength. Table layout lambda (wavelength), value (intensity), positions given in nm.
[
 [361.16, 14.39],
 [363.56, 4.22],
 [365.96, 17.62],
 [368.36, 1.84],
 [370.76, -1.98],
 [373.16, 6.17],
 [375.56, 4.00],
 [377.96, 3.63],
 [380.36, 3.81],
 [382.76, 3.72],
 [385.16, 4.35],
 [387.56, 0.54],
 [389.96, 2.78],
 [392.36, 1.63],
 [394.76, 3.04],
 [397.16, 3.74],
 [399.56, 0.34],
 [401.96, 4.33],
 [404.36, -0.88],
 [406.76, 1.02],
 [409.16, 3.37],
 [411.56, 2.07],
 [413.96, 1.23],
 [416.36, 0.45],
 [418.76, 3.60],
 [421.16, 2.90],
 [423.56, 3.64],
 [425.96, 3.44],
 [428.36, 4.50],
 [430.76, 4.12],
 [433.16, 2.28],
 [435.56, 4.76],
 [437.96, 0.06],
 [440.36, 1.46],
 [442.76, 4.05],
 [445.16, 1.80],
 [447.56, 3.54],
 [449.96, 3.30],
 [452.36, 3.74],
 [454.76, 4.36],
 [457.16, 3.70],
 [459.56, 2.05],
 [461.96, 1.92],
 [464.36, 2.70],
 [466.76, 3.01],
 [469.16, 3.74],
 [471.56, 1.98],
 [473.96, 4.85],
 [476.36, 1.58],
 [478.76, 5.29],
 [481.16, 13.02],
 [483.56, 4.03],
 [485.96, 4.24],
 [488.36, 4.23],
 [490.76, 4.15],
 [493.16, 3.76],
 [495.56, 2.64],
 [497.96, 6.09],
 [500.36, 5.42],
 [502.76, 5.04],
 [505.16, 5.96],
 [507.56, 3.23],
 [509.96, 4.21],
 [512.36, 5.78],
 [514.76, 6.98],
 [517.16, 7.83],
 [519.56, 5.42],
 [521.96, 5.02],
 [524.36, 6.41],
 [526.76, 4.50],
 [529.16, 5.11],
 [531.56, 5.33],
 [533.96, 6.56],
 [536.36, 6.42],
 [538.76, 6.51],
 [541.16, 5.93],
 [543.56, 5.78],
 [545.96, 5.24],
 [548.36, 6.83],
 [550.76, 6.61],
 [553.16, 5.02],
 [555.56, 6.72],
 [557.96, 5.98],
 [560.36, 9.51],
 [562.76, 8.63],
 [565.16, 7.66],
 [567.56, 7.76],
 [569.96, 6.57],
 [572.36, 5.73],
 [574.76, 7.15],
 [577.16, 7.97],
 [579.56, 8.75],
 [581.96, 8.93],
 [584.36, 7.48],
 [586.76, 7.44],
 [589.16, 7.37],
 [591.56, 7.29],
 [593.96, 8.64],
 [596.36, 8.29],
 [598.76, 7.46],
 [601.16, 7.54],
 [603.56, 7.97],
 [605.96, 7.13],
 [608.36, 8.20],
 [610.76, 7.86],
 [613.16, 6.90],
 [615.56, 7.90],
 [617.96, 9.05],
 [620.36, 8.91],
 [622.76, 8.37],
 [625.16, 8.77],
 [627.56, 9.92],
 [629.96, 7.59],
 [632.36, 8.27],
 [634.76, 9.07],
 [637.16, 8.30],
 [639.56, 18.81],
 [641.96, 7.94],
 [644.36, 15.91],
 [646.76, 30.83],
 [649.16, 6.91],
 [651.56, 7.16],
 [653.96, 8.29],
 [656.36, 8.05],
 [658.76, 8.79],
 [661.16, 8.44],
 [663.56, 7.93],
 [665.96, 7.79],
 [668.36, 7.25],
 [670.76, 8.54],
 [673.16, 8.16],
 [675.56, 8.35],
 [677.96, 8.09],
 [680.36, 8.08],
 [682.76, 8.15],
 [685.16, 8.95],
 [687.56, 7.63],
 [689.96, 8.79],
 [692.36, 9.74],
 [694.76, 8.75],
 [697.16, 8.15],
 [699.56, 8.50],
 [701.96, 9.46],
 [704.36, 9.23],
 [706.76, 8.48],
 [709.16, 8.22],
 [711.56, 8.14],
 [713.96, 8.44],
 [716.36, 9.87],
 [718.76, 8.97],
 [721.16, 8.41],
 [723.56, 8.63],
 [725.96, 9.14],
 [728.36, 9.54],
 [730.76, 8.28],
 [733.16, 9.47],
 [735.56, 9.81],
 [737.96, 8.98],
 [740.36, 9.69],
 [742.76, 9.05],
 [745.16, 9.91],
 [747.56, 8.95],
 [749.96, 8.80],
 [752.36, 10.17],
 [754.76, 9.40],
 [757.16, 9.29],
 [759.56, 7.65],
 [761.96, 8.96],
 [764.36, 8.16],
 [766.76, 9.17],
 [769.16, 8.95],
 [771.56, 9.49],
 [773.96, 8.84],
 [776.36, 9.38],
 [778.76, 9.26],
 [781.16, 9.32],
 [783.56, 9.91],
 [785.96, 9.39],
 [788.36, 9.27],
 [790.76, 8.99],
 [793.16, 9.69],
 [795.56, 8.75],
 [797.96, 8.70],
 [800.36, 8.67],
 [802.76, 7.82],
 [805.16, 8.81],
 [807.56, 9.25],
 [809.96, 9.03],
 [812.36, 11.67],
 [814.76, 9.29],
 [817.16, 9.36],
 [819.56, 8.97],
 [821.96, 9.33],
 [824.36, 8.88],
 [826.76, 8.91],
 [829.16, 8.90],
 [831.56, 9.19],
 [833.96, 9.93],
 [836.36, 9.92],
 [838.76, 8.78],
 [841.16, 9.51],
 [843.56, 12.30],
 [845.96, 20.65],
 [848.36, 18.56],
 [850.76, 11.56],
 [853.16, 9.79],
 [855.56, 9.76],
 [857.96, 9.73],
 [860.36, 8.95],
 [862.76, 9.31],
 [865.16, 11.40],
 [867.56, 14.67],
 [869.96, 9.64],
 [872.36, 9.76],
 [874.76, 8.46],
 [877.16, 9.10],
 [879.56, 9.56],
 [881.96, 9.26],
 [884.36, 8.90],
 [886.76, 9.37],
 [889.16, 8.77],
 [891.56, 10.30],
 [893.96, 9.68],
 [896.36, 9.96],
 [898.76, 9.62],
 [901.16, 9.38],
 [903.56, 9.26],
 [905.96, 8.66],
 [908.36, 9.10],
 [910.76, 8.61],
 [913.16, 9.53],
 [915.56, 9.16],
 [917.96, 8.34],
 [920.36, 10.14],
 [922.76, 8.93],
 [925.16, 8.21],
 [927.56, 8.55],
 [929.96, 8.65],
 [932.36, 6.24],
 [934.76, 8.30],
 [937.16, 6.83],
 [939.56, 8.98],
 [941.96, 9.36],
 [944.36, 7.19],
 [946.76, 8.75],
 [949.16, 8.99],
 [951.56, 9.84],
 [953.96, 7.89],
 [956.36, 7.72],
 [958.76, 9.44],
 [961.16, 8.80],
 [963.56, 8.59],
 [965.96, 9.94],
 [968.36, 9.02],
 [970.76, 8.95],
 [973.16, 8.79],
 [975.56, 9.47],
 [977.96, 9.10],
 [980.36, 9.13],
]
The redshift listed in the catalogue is 0.289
